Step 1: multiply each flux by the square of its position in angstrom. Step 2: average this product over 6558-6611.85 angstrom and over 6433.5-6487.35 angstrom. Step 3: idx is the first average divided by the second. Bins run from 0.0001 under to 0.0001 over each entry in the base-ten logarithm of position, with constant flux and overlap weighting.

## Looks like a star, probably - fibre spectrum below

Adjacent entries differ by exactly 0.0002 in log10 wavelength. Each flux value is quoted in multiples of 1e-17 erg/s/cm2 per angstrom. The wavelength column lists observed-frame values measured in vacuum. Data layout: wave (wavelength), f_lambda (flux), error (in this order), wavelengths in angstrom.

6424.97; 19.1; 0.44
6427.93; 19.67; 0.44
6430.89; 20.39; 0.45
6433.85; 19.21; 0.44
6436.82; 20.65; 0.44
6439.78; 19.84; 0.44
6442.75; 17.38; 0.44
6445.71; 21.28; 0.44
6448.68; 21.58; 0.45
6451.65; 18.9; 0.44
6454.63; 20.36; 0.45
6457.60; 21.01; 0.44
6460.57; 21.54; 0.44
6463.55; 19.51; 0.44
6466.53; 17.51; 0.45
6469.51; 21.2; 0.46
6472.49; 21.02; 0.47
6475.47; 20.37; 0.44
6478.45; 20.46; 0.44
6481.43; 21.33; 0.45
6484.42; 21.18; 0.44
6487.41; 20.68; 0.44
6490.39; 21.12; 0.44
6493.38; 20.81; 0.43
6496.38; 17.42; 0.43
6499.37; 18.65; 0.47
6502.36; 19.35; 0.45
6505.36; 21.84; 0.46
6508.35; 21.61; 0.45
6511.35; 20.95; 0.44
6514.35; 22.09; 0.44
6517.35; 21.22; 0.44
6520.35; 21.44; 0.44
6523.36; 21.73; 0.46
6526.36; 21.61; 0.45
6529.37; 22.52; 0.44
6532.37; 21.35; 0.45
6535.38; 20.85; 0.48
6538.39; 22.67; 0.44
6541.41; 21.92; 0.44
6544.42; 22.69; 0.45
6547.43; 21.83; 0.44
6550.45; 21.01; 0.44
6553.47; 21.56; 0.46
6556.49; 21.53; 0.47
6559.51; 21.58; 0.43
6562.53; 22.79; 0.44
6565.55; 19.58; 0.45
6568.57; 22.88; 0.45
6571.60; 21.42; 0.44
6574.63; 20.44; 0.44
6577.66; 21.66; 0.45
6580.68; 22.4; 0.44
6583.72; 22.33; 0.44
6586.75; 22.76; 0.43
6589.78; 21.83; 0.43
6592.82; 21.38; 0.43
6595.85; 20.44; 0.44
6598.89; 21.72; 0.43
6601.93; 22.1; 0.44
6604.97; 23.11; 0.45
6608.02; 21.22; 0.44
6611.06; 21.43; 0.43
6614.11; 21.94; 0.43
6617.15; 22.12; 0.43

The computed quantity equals 1.11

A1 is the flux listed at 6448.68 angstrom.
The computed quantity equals 21.58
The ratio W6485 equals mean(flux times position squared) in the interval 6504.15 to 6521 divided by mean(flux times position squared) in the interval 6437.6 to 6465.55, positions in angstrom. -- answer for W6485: 1.09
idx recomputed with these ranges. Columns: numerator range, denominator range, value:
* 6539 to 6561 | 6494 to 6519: 1.08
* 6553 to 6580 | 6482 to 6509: 1.08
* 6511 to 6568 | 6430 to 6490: 1.09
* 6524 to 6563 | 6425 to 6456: 1.13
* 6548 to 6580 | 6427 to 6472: 1.11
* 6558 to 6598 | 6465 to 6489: 1.09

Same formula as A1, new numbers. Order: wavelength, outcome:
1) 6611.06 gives 21.43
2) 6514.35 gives 22.09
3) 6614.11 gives 21.94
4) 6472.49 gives 21.02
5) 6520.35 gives 21.44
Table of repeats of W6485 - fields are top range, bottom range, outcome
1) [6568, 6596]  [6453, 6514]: 1.10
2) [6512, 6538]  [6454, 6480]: 1.08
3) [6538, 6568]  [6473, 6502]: 1.10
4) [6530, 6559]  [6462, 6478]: 1.11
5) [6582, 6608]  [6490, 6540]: 1.07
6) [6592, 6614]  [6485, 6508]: 1.11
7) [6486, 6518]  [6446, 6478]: 1.02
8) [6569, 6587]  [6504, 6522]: 1.03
